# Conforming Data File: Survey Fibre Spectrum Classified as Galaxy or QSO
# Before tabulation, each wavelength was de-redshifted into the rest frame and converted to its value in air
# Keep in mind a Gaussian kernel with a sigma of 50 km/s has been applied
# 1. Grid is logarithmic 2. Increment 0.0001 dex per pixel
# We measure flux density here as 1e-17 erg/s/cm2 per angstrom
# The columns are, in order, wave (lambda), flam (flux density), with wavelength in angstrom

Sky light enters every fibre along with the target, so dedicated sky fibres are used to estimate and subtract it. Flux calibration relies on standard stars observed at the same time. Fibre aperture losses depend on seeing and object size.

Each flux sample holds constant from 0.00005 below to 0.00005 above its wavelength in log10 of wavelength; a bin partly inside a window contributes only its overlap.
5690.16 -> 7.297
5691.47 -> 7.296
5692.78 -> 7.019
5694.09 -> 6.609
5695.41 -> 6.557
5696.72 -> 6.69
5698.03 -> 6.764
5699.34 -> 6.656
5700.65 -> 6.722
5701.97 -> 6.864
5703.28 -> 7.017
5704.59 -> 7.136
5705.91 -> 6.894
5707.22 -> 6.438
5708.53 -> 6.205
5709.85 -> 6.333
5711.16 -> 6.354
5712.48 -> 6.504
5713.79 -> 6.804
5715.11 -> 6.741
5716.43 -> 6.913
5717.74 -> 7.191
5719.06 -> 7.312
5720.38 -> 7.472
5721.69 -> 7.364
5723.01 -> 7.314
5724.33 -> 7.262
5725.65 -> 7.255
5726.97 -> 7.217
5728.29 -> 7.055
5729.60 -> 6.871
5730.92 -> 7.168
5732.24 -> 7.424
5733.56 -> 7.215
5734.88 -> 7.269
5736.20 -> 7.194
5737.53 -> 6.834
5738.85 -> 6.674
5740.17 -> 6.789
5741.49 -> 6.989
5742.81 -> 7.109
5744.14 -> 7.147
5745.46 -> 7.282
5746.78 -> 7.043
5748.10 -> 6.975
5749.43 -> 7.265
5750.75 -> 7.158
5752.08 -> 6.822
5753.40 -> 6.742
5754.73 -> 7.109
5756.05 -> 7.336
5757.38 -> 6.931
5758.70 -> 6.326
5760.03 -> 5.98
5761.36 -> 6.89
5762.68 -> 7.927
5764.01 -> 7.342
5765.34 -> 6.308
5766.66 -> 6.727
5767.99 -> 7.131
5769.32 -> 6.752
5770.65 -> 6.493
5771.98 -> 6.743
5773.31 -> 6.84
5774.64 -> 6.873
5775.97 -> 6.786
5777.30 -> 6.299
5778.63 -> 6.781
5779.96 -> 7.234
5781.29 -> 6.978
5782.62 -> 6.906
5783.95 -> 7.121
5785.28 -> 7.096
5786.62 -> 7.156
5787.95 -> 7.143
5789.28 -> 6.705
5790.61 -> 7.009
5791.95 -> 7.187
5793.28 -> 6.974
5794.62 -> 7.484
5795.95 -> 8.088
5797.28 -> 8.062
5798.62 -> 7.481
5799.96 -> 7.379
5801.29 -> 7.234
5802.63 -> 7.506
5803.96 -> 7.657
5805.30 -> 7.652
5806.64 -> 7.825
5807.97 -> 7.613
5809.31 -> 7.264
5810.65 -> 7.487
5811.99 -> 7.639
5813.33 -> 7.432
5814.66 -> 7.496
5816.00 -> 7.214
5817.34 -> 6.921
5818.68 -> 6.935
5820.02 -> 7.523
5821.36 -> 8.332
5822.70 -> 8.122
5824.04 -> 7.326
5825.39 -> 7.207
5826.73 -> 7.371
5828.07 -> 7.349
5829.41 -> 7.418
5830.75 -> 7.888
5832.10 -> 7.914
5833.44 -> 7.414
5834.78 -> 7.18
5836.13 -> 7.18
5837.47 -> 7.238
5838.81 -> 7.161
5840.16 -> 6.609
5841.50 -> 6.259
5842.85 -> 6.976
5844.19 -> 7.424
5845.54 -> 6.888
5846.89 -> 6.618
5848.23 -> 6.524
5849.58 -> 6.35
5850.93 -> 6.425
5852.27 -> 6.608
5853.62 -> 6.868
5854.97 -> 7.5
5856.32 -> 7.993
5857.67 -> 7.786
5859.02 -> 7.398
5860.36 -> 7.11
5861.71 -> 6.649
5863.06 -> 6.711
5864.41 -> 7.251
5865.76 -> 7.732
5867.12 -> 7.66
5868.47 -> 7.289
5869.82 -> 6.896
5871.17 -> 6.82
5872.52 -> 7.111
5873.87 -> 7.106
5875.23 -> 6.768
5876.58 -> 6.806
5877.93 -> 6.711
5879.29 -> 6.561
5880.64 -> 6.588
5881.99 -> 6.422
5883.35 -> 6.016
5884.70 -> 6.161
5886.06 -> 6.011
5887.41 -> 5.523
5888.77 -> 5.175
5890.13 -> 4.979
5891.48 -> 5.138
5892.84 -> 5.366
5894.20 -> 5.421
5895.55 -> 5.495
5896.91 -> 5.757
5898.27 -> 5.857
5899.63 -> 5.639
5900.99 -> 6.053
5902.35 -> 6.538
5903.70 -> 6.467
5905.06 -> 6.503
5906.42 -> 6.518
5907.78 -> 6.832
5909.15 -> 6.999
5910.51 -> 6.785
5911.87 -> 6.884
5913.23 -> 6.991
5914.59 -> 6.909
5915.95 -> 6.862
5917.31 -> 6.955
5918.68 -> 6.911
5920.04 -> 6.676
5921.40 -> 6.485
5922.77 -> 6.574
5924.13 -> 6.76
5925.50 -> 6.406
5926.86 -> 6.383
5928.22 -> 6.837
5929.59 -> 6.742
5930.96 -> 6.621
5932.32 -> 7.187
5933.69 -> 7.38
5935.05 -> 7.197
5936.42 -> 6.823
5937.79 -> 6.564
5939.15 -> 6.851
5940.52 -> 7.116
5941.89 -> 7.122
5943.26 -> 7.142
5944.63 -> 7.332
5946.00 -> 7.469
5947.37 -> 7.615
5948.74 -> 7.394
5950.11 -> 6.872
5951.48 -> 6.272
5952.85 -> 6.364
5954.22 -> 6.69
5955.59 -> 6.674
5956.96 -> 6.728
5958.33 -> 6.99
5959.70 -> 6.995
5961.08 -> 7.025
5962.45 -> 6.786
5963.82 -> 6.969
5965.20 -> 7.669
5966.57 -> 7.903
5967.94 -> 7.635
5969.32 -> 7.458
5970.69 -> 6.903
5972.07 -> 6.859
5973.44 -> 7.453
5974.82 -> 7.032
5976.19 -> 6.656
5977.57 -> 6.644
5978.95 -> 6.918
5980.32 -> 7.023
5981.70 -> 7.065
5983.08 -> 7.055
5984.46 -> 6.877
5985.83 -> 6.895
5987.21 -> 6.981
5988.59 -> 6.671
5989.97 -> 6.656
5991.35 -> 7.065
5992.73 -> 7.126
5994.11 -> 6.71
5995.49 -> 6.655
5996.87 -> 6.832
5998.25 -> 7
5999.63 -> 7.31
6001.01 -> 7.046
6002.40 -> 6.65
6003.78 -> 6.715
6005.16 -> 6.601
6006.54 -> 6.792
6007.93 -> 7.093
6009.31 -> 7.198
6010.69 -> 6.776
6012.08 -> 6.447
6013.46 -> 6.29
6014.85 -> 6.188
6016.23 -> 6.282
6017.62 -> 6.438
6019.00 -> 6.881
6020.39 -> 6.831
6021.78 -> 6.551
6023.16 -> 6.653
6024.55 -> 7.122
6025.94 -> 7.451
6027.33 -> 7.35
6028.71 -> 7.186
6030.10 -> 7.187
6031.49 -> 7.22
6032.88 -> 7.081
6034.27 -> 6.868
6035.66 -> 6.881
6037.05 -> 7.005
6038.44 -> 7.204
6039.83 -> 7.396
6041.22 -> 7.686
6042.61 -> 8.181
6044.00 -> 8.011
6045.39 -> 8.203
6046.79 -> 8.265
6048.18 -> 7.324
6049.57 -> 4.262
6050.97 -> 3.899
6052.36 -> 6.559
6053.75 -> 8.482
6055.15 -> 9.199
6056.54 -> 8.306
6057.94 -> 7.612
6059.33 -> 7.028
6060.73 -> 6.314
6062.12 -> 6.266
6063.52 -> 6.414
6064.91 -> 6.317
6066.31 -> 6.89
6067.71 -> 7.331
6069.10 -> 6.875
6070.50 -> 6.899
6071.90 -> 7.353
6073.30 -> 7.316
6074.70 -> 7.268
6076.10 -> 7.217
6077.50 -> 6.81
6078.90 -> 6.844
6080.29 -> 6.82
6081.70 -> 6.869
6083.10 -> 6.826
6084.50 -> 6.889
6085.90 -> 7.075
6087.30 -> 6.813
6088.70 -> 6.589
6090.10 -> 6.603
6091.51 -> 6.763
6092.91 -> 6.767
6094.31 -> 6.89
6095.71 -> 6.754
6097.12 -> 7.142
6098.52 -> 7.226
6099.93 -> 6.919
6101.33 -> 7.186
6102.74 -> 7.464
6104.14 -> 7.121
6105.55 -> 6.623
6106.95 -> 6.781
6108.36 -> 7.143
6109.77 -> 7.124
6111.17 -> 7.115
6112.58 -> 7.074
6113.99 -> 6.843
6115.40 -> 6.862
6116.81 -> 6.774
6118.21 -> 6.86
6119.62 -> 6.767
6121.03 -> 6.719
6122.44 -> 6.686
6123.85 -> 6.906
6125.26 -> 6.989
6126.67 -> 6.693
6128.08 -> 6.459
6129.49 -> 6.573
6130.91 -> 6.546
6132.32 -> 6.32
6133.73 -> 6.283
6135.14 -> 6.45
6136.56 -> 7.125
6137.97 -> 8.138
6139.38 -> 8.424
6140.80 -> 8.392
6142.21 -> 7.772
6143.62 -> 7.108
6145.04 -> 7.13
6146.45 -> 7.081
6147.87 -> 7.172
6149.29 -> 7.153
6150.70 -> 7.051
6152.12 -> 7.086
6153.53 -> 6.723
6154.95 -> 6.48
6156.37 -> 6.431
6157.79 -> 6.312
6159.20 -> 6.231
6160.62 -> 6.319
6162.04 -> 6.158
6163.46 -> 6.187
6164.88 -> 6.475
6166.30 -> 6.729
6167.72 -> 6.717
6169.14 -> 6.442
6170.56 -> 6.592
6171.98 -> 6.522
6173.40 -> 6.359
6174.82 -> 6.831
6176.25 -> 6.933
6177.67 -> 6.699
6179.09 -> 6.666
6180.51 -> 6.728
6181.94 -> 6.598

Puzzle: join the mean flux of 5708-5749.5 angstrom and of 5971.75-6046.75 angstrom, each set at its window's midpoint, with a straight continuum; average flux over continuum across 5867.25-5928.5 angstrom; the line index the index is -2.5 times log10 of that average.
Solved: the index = 0.10 mag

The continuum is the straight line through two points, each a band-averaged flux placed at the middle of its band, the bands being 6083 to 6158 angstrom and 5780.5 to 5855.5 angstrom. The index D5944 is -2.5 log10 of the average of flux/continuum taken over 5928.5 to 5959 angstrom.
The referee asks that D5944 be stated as 0.03 mag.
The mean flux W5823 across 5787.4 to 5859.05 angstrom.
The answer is 7.3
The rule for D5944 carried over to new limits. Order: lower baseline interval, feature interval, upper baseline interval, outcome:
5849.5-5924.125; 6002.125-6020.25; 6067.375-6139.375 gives 0.02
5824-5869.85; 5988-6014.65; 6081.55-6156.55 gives 0.04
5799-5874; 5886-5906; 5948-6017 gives 0.23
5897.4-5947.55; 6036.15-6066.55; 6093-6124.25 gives -0.04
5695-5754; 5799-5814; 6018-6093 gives -0.08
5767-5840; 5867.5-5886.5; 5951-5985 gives 0.07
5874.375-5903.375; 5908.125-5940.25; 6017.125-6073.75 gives -0.10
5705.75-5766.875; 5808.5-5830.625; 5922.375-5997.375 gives -0.07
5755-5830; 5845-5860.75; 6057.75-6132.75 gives 0.02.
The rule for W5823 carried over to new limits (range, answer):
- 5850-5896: 6.59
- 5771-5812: 7.22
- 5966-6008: 6.97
